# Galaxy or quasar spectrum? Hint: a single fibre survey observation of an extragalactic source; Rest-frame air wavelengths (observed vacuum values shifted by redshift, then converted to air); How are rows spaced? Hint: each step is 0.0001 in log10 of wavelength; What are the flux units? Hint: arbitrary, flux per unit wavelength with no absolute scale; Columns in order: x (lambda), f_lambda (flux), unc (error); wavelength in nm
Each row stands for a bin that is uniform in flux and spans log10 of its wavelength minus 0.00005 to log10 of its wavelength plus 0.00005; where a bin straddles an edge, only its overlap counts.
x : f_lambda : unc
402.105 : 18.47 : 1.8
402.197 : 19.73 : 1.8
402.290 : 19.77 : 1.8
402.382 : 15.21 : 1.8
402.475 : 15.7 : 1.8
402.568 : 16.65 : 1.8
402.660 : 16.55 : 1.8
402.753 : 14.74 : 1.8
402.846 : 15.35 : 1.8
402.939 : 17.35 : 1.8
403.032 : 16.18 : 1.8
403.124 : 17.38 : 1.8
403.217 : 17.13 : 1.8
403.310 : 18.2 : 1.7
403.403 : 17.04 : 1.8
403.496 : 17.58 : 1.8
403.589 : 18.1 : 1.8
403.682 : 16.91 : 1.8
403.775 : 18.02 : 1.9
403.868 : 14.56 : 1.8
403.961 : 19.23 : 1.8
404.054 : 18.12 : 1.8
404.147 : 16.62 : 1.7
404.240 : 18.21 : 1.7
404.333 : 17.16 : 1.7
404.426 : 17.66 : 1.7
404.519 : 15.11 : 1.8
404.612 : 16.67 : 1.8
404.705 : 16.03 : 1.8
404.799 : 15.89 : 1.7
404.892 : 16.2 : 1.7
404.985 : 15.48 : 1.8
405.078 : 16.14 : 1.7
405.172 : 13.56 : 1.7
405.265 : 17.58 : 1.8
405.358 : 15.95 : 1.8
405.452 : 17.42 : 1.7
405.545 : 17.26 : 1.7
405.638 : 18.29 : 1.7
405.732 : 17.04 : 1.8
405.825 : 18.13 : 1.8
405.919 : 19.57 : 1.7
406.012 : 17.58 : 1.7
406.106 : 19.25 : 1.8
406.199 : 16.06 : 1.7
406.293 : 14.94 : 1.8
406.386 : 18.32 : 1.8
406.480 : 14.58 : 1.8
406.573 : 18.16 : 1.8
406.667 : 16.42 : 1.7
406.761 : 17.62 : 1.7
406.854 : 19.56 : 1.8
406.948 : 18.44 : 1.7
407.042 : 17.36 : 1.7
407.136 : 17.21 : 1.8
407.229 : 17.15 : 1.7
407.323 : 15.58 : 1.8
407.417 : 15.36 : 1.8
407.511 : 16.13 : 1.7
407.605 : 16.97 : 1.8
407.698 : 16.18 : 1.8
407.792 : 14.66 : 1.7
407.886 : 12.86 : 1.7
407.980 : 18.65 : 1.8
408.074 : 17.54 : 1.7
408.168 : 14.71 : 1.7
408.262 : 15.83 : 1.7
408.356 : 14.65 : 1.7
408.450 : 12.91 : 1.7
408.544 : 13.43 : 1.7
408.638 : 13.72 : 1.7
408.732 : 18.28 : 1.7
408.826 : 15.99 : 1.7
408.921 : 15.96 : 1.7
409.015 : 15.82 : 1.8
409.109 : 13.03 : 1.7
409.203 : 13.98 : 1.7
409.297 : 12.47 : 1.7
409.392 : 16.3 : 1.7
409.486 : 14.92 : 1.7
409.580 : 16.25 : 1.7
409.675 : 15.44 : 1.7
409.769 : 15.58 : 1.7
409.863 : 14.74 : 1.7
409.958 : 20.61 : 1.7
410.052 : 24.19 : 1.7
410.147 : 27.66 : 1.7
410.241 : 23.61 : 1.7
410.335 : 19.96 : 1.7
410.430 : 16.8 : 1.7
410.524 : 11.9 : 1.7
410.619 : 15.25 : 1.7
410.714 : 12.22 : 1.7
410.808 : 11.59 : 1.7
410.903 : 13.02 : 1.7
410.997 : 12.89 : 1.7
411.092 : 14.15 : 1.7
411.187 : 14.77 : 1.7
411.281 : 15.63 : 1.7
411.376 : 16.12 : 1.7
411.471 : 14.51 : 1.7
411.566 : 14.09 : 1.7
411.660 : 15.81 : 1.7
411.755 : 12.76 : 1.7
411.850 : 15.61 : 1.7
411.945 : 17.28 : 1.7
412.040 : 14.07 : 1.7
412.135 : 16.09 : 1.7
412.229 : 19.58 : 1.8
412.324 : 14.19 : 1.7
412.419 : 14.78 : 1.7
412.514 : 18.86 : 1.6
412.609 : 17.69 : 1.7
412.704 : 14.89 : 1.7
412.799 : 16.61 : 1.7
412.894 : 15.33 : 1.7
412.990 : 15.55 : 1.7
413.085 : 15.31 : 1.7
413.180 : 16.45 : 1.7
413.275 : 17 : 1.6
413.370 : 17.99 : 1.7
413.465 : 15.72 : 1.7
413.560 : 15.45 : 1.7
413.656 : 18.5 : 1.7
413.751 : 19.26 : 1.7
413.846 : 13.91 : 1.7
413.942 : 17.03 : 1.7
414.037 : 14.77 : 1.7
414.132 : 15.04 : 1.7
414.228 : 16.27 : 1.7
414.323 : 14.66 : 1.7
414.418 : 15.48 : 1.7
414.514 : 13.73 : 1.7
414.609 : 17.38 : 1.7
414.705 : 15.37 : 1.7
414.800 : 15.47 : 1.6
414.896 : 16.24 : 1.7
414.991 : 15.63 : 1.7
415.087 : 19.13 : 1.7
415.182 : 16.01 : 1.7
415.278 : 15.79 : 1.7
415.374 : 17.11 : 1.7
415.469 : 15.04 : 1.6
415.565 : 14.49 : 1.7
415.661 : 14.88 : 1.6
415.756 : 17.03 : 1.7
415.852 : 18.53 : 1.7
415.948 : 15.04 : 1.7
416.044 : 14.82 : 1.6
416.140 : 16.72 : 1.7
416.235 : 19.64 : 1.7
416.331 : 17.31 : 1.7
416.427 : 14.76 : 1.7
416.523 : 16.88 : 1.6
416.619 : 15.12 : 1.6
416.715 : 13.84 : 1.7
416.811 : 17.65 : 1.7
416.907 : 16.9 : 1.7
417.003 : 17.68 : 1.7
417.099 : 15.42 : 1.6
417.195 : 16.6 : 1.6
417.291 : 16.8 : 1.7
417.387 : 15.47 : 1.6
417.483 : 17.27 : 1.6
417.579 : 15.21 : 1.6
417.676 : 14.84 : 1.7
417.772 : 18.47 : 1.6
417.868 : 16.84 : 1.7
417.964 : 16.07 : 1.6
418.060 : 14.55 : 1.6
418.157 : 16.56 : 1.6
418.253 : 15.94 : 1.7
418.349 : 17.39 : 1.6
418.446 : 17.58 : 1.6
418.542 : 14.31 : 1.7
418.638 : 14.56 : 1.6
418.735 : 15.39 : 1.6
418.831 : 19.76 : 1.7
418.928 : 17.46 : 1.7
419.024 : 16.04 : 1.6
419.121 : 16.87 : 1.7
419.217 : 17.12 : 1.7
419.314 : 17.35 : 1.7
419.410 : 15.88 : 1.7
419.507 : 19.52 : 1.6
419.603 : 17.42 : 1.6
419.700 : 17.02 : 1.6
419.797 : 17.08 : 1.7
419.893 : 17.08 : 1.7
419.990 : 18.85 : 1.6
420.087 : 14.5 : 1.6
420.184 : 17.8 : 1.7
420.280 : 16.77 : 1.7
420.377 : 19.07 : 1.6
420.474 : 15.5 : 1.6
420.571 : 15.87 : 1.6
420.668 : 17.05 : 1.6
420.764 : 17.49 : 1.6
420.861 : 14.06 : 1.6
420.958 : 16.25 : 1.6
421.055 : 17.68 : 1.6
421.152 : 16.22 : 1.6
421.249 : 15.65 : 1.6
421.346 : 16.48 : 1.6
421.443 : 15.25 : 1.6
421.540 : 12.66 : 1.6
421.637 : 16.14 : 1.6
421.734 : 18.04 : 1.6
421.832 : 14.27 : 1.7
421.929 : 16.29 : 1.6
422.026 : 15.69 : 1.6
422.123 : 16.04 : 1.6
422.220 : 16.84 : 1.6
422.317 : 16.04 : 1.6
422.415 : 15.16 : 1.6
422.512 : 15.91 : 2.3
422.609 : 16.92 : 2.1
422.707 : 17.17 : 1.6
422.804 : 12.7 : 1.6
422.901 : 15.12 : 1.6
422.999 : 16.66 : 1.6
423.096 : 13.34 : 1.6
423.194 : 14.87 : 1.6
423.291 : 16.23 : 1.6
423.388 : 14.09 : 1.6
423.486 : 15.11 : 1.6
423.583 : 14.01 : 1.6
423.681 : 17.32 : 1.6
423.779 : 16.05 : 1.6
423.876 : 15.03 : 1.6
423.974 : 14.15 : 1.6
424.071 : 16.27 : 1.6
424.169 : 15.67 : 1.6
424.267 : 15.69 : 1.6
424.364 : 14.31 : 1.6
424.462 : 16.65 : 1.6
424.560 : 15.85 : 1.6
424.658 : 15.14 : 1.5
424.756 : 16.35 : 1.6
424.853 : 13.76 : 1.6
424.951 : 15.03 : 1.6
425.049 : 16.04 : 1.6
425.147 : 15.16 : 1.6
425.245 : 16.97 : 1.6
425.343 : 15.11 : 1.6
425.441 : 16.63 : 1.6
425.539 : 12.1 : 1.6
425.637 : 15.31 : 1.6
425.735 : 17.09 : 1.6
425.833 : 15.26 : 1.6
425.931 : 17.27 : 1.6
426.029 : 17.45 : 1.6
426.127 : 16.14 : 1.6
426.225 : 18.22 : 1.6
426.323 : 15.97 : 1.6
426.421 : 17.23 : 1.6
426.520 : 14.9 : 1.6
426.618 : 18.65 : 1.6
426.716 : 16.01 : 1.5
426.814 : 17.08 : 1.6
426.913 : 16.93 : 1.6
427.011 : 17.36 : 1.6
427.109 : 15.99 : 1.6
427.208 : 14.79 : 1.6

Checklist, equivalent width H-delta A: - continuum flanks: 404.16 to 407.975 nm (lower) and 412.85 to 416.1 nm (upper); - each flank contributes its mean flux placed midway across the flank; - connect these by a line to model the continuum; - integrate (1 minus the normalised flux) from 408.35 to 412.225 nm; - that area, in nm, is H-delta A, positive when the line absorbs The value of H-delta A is 0.15 nm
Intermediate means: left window 16.8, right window 16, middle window 15.8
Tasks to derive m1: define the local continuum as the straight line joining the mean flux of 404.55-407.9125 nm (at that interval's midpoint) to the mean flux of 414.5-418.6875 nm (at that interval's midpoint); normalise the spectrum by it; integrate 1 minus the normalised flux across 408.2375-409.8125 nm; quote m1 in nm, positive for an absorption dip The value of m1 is 0.15 nm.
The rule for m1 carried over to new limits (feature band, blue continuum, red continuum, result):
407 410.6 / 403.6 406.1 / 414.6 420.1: 0.09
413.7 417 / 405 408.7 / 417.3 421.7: 0.08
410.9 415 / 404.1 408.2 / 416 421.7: 0.22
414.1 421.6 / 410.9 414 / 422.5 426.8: -0.27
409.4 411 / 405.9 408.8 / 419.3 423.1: -0.06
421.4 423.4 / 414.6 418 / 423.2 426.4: 0.04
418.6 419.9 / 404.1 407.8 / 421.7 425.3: -0.10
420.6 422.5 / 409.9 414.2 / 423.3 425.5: -0.04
